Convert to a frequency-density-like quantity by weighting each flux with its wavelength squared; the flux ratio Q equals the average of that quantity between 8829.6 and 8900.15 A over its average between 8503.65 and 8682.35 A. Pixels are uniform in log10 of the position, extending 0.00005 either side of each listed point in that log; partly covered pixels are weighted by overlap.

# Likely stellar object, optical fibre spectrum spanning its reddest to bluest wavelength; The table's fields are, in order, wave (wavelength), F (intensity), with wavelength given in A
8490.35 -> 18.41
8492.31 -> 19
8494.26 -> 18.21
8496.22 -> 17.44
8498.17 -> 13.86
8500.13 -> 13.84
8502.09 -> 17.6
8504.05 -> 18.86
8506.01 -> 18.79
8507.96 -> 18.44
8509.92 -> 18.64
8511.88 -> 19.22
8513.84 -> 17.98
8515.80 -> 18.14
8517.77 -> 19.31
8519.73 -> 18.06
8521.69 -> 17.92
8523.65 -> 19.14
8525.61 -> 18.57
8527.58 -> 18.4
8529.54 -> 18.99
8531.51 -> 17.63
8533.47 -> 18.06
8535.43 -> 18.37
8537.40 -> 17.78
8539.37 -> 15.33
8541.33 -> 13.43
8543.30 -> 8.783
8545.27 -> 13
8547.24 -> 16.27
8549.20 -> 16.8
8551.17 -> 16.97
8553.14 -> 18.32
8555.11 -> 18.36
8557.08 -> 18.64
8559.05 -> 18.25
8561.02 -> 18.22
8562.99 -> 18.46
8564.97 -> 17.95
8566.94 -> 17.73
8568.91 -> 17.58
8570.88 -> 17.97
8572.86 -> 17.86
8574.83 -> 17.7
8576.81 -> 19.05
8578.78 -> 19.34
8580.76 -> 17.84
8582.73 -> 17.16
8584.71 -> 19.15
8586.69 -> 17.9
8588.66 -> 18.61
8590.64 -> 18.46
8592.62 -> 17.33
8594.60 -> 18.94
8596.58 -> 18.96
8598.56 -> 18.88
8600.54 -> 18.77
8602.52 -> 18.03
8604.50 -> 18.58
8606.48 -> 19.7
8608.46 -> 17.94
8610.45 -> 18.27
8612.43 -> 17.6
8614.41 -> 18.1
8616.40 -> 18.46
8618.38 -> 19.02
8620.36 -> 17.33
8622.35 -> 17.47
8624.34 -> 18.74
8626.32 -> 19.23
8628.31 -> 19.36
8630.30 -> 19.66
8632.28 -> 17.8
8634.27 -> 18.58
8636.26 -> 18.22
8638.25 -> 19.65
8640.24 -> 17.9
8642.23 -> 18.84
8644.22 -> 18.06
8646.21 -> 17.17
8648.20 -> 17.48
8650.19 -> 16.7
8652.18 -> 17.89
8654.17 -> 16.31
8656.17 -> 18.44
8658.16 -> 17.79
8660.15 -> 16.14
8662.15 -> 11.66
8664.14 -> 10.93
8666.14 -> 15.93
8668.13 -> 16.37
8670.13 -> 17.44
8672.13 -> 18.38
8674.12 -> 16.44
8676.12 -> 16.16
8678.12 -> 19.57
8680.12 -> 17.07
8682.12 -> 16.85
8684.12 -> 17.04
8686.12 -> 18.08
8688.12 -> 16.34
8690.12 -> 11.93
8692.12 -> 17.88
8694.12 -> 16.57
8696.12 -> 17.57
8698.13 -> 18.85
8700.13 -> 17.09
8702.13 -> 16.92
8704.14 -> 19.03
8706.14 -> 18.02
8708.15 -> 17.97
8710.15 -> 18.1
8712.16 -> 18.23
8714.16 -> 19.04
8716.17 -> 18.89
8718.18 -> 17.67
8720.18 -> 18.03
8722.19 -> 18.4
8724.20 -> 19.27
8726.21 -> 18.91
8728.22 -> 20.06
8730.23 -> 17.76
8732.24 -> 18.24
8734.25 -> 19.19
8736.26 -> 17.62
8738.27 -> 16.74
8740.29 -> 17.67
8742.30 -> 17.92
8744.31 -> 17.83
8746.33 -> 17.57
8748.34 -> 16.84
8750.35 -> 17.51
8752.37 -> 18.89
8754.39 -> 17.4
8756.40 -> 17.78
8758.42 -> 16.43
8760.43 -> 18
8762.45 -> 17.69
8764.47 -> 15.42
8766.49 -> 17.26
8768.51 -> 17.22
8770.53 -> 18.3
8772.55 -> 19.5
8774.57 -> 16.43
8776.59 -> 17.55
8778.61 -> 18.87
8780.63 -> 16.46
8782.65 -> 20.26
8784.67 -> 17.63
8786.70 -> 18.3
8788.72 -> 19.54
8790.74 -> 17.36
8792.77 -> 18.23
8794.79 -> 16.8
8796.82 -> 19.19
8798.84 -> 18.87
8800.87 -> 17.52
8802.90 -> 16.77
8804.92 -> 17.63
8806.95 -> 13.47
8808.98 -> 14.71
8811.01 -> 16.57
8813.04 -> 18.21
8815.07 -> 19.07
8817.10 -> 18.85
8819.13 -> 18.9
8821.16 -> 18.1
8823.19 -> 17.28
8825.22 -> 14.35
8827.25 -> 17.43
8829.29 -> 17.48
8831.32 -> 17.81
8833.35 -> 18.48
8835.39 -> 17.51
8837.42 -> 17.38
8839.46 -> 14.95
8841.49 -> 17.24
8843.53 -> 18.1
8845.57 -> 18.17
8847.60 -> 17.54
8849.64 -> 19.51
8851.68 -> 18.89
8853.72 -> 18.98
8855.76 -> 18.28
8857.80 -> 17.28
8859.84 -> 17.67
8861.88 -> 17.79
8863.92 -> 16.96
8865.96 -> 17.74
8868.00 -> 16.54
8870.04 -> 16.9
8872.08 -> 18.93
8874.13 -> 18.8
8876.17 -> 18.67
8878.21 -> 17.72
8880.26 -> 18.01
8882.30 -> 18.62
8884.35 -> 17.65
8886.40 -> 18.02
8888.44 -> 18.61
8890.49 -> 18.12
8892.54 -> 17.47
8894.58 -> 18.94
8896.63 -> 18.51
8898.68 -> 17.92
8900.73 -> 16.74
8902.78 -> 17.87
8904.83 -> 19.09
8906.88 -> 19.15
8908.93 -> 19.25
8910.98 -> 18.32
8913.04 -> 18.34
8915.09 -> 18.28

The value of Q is 1.08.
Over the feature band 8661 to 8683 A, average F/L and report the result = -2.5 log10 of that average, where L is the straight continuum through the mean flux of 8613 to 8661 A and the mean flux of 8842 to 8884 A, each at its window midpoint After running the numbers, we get 0.13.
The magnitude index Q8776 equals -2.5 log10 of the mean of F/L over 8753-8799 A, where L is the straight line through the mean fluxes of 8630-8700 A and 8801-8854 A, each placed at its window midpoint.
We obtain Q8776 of -0.033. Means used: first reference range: 17.1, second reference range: 17.4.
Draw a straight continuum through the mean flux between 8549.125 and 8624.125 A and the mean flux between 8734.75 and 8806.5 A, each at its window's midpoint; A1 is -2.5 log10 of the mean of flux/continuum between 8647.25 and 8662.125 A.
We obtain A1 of 0.07 mag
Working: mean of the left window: 18.2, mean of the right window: 17.7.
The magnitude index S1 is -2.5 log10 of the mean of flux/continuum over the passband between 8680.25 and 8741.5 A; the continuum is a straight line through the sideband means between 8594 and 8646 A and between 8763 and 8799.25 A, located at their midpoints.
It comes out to 0.024 mag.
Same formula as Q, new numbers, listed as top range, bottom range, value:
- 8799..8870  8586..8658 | 1.00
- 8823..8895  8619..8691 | 1.08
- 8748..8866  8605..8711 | 1.04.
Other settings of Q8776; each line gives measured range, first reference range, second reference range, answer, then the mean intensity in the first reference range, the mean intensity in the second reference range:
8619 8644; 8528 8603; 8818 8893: -0.06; 17.6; 17.8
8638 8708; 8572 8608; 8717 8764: 0.07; 18.5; 17.9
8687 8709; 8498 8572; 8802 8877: 0.02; 17.4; 17.5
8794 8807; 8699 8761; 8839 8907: 0.03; 18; 18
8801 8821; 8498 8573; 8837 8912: 0.04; 17.4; 18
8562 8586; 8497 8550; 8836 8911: -0.06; 17.1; 18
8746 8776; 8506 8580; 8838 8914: 0.02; 17.6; 18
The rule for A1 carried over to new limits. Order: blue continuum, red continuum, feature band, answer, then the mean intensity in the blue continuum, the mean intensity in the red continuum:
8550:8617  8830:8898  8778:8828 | 0.02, 18.3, 17.9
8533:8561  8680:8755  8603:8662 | -0.06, 16.3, 17.8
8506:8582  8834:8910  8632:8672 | 0.05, 17.6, 18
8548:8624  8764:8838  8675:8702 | 0.06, 18.2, 17.6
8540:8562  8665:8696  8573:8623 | -0.13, 16.1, 16.8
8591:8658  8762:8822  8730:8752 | 0.01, 18.3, 17.7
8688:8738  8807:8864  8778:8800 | -0.04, 17.9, 17.6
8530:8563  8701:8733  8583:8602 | -0.08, 16.6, 18.4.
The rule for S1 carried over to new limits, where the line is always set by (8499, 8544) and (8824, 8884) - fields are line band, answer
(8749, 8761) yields 0.00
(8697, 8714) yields -0.03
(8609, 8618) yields -0.04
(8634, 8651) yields -0.03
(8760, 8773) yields 0.01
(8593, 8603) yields -0.07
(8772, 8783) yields -0.02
